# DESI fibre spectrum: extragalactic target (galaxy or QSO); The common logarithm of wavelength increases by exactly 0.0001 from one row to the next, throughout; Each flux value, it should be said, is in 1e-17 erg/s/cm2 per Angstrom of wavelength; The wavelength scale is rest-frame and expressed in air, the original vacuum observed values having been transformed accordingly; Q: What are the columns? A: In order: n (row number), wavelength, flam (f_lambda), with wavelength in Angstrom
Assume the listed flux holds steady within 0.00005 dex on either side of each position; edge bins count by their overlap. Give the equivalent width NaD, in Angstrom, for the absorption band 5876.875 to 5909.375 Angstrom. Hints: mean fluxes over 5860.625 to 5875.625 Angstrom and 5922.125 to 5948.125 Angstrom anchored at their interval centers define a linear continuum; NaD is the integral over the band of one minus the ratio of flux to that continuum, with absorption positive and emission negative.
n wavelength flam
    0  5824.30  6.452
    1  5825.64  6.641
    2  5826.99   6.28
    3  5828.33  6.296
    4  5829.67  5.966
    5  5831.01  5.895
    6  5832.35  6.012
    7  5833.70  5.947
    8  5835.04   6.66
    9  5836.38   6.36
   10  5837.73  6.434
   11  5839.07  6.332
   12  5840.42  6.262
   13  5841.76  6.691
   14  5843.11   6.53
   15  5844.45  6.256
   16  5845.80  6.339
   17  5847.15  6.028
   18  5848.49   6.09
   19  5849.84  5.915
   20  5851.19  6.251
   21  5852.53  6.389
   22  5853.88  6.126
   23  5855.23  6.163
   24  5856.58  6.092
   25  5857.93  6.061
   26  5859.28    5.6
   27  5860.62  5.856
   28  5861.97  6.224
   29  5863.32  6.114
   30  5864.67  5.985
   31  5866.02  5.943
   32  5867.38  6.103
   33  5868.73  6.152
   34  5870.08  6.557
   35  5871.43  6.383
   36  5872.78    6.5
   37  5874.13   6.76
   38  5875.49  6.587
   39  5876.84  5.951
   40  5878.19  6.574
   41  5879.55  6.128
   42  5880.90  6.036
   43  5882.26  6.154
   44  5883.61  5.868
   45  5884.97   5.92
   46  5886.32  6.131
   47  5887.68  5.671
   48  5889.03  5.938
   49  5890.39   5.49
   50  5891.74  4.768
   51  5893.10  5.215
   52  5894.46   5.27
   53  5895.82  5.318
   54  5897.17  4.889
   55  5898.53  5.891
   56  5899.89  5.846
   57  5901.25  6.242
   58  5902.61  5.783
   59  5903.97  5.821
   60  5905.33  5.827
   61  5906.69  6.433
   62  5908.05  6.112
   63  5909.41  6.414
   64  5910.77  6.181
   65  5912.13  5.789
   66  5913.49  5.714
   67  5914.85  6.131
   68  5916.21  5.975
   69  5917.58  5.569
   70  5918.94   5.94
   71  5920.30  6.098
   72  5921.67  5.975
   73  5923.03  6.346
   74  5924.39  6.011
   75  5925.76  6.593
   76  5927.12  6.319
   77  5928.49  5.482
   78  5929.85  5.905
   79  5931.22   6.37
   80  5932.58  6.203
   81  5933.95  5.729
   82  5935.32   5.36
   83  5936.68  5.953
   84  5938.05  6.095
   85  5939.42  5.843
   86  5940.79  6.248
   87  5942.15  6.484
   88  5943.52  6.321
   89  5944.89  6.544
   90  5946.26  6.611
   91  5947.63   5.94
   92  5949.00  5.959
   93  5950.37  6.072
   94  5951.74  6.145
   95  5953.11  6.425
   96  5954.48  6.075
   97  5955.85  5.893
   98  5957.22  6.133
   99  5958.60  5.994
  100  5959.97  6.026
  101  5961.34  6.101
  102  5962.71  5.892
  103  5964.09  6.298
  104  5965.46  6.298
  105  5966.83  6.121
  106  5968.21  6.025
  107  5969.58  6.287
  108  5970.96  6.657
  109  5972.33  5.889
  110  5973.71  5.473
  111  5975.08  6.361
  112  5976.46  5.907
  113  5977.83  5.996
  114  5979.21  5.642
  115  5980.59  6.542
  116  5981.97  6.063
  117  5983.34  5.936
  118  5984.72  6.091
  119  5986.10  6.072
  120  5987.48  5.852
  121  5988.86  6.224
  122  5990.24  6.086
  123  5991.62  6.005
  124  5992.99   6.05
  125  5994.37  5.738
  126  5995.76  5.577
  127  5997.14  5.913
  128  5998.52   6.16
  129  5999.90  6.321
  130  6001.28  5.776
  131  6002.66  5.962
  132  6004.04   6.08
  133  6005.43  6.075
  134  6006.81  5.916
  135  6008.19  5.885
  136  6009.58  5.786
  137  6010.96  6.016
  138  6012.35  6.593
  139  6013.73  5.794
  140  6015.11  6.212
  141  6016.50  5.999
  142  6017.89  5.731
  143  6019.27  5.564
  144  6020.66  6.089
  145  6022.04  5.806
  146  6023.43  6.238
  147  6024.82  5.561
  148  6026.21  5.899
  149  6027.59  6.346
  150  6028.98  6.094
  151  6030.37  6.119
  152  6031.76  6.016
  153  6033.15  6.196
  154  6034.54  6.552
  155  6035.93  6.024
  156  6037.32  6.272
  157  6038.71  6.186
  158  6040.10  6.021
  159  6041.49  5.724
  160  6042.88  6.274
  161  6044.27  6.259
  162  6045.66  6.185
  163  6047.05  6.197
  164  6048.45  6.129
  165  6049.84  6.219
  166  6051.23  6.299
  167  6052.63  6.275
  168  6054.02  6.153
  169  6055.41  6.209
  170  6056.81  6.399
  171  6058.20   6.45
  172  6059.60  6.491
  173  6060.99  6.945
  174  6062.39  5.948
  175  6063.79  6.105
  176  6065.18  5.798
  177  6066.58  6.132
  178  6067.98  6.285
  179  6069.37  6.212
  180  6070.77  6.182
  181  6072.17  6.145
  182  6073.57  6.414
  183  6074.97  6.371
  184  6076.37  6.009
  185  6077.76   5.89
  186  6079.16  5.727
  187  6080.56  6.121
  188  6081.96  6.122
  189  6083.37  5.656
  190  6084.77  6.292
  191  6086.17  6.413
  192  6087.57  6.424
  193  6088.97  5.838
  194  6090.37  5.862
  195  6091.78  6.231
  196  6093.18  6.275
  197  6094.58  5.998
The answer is 2.1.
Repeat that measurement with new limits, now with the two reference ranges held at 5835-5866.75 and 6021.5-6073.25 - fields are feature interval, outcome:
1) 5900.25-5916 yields 0.4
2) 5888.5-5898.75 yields 1.4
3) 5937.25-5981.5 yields 0.3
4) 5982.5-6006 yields 0.7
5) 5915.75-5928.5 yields 0.2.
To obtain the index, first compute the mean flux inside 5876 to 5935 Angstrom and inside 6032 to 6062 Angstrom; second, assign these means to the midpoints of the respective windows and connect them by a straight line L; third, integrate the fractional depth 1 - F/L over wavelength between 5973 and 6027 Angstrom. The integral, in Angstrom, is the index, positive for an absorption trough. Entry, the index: 1.4 Angstrom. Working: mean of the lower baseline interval 5.91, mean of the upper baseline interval 6.25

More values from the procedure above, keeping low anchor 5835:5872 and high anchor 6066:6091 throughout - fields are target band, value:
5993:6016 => 0.6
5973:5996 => 0.6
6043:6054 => -0.2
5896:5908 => 0.7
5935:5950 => 0.1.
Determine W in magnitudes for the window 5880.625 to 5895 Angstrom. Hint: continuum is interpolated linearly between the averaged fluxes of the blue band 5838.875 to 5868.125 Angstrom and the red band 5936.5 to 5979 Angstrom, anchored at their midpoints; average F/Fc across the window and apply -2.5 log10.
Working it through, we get 0.09 mag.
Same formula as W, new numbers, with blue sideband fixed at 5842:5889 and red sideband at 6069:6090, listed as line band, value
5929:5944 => 0.02 mag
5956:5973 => 0.00 mag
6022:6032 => 0.02 mag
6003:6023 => 0.03 mag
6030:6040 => -0.01 mag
